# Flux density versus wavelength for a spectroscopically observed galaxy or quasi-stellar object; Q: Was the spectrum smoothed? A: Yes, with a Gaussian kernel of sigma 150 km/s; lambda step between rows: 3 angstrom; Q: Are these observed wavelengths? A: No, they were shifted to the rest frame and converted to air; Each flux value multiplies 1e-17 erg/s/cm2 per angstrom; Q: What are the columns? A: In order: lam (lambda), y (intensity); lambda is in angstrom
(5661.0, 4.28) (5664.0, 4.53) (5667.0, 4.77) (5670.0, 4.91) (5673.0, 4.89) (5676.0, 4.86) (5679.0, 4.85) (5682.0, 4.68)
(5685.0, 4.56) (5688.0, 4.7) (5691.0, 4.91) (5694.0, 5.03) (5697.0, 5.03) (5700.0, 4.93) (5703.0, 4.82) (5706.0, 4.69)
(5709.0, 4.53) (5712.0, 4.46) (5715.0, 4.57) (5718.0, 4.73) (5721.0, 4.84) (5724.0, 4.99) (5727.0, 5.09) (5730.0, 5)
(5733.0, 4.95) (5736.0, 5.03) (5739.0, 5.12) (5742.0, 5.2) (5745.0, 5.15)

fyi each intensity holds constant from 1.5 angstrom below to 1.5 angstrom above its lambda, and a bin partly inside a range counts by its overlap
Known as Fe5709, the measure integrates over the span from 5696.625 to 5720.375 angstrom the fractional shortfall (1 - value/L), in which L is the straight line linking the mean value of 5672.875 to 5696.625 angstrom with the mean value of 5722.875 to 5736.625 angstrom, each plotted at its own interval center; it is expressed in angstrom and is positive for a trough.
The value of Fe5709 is 1.0 angstrom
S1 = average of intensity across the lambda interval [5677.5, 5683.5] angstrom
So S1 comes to 4.76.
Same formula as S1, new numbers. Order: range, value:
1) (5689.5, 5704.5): 4.94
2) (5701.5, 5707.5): 4.75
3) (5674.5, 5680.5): 4.86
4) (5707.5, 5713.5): 4.5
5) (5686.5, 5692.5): 4.81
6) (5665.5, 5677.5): 4.86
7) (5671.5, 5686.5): 4.77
